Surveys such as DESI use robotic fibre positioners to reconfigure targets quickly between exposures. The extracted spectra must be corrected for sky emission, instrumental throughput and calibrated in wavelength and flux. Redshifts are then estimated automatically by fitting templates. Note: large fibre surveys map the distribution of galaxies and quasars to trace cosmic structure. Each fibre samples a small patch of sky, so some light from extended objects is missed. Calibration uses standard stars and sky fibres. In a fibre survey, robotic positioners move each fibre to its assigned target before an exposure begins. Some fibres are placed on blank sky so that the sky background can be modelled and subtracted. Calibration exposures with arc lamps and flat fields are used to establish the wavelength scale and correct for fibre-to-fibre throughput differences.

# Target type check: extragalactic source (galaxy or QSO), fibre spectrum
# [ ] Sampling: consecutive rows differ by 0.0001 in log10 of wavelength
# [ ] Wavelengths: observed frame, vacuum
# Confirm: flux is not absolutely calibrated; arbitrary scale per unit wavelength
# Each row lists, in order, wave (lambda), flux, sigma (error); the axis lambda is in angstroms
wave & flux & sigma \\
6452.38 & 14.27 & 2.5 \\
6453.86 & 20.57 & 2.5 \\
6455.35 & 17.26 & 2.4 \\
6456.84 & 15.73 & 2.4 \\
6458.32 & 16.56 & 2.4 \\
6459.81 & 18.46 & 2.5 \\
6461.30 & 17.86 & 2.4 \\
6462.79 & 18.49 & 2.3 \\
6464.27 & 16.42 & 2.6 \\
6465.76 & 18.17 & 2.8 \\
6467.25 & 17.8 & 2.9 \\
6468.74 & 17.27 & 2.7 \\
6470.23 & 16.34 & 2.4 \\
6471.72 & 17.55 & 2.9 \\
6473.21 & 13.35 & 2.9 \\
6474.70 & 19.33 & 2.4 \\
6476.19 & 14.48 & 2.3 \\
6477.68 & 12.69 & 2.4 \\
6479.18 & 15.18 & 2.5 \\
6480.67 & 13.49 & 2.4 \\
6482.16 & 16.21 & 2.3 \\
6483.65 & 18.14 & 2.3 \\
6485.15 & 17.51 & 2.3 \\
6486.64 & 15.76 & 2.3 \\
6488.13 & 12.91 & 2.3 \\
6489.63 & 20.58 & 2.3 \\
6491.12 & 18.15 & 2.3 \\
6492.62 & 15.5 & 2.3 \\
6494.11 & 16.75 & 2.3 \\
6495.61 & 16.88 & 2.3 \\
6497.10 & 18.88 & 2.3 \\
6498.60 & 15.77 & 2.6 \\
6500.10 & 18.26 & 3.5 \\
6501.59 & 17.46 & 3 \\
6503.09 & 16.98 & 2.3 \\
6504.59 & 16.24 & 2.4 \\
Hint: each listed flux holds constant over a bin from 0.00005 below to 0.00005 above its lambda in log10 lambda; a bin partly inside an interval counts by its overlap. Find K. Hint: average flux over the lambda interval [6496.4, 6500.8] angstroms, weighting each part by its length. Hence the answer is 17.6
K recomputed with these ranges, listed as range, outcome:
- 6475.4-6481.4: 14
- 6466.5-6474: 16.5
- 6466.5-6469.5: 17.5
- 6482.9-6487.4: 17.1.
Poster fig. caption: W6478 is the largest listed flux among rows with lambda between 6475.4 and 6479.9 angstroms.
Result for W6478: 15.18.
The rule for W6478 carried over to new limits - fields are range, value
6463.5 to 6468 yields 18.17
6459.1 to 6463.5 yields 18.49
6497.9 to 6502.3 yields 18.26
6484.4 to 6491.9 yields 20.58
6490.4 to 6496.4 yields 18.15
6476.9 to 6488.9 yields 18.14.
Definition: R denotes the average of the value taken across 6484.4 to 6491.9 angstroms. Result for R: 17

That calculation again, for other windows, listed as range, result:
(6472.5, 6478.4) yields 15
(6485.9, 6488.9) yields 14.4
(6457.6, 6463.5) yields 17.8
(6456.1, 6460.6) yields 16.9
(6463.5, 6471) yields 17.2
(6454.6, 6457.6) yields 16.5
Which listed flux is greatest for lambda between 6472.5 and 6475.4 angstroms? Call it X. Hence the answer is 19.33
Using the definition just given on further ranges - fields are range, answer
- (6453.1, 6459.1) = 20.57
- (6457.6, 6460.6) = 18.46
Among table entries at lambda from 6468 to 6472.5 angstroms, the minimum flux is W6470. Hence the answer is 16.34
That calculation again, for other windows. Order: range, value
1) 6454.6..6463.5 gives 15.73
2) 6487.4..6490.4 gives 12.91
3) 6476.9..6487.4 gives 12.69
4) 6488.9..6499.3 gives 15.5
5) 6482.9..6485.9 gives 17.51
